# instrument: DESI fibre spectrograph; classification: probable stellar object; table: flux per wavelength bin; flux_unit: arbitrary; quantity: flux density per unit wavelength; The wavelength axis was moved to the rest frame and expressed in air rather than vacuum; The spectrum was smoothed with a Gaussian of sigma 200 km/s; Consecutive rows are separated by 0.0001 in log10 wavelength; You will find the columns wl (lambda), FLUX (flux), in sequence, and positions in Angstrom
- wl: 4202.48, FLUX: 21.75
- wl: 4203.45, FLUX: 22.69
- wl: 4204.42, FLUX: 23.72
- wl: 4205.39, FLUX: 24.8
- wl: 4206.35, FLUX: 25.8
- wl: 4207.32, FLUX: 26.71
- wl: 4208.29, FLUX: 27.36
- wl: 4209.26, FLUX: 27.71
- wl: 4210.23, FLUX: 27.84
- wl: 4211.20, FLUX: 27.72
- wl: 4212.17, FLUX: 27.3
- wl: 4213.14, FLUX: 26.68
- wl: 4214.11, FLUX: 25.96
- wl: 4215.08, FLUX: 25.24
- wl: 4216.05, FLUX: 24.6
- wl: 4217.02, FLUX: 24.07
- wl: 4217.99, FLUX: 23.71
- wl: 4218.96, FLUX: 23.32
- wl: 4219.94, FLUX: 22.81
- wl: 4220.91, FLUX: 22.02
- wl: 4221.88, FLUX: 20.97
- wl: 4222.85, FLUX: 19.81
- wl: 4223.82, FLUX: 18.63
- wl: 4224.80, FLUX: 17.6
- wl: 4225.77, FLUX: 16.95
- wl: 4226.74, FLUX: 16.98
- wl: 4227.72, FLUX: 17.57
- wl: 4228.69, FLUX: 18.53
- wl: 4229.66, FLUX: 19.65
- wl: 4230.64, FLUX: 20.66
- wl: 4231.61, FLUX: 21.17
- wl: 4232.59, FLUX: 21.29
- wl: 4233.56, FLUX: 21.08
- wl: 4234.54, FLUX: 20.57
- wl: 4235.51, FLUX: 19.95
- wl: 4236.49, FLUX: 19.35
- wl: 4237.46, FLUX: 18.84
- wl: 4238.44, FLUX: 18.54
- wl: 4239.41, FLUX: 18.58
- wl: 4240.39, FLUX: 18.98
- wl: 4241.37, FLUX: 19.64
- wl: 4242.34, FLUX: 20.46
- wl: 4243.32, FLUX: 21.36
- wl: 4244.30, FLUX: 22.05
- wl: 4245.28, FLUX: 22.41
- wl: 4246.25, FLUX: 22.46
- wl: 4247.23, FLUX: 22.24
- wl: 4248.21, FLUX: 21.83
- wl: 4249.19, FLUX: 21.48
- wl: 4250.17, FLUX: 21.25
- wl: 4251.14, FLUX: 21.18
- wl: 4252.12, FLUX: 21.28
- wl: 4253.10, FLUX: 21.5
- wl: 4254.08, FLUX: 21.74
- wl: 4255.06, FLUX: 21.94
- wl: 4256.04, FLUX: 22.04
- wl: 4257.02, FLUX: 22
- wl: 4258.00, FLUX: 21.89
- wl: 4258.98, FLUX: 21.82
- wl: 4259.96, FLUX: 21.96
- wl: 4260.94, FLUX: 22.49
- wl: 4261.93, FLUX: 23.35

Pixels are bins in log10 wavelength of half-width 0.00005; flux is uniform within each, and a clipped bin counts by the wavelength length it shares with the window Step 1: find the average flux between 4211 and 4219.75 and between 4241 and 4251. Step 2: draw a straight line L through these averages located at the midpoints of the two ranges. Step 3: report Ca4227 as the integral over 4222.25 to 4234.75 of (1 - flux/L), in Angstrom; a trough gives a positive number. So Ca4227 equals 2.3 Angstrom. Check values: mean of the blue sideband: 25.2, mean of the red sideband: 21.5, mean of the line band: 19.3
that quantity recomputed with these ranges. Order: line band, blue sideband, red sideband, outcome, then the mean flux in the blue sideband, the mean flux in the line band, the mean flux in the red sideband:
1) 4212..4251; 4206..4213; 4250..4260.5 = 5.45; 27.2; 21.1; 21.7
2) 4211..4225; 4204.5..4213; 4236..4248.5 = 0.95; 26.8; 23.4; 20.5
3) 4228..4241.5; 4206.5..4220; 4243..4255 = 2.10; 25.9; 19.7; 21.7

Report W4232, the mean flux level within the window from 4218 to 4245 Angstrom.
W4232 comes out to 20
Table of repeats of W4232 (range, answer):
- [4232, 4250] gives 20.6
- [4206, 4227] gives 23.7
